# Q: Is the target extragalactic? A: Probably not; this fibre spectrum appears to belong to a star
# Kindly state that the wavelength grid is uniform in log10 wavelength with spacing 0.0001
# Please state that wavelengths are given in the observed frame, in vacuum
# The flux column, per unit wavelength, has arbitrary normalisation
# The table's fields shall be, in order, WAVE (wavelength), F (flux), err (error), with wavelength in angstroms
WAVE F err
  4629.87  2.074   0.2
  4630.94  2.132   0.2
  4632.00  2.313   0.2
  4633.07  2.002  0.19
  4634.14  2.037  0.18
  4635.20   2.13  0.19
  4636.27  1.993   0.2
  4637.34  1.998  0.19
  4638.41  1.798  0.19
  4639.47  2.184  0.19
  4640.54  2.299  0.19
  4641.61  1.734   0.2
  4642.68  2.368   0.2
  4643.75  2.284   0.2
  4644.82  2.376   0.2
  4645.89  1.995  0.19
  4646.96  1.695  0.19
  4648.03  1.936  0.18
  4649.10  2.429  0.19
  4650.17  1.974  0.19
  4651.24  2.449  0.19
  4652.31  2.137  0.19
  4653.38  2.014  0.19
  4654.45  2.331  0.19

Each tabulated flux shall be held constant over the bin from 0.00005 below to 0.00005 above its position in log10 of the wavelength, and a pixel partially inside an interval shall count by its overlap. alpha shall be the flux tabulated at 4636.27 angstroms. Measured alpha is 1.993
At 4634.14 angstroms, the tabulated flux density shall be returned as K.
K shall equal 2.037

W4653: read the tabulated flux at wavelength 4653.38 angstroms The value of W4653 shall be 2.014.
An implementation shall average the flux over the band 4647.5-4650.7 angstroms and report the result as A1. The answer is 2.11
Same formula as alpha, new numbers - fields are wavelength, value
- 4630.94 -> 2.132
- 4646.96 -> 1.695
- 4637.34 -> 1.998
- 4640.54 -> 2.299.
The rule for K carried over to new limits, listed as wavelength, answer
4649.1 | 2.429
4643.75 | 2.284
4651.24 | 2.449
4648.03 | 1.936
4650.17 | 1.974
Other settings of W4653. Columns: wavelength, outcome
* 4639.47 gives 2.184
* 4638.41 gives 1.798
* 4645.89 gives 1.995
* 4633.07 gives 2.002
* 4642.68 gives 2.368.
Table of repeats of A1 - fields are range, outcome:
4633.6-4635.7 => 2.09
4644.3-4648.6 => 2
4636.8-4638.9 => 1.9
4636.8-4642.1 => 2.01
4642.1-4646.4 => 2.25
